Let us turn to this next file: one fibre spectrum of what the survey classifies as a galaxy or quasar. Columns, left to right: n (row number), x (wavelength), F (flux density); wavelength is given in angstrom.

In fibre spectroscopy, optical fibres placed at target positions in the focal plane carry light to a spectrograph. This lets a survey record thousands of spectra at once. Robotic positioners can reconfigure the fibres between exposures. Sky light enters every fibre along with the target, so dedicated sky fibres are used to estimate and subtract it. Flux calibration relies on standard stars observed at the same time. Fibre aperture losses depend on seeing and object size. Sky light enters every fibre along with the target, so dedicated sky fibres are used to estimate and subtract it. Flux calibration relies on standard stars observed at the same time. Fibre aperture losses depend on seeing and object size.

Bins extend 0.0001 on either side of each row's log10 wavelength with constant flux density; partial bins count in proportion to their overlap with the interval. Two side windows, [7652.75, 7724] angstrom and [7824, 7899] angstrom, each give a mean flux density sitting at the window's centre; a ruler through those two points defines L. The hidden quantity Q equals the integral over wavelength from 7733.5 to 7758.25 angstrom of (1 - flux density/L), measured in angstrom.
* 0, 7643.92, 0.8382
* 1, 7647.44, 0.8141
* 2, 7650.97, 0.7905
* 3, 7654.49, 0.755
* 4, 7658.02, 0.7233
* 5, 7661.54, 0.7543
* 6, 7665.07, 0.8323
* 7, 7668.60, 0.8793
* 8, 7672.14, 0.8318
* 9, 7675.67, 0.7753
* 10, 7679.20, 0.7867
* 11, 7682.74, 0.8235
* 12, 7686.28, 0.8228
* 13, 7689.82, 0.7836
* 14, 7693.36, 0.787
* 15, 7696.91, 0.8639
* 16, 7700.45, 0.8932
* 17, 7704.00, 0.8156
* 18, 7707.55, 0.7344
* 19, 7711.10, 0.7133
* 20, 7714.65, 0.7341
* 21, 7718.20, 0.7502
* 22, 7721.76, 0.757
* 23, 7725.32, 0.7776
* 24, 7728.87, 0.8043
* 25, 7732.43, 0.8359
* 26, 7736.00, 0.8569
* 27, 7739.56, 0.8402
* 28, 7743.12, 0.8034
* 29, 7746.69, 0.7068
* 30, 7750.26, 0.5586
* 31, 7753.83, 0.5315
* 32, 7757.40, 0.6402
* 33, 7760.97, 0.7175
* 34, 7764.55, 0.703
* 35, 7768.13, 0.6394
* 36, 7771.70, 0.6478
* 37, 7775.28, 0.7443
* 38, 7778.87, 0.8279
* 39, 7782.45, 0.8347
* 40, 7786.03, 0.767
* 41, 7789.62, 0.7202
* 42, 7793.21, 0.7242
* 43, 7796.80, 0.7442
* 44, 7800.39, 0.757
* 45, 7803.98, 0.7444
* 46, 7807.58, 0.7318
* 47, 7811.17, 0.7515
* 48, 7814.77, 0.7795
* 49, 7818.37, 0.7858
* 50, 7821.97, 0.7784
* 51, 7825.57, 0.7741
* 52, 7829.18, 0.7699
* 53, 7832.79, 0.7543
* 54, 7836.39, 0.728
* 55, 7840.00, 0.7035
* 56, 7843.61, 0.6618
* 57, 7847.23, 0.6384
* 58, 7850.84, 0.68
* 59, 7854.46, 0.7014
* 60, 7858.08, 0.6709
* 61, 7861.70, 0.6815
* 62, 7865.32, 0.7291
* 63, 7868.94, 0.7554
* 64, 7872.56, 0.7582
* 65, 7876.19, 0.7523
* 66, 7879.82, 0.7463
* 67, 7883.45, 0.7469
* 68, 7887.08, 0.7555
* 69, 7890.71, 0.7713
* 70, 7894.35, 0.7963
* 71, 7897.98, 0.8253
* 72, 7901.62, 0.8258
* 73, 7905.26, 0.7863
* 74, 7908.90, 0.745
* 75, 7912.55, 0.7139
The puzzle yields 1.9 angstrom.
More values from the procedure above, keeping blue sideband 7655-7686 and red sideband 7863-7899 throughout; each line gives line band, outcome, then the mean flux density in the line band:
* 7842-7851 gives 1.3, 0.656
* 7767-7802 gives 1.6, 0.743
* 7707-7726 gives 1.2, 0.743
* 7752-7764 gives 2.2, 0.637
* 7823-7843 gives 0.7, 0.742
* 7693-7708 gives -0.7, 0.829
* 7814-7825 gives -0.1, 0.781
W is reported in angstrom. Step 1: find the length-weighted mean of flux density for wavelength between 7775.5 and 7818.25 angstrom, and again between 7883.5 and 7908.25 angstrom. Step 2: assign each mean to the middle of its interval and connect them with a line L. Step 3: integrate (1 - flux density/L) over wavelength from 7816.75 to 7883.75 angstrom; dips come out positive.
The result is 4.27 angstrom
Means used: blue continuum 0.762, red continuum 0.788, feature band 0.727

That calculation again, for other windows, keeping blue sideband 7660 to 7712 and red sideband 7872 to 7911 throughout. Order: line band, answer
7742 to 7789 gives 5.5 angstrom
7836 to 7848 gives 1.5 angstrom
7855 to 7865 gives 1.2 angstrom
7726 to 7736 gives -0.3 angstrom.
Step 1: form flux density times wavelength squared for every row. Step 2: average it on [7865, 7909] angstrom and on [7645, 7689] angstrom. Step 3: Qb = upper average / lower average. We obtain 1.02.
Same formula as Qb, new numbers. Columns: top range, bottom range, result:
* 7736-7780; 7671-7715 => 0.89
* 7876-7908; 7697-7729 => 1.05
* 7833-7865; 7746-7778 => 1.07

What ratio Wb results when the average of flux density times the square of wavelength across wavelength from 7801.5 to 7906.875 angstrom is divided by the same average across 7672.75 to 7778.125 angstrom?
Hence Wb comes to 1.02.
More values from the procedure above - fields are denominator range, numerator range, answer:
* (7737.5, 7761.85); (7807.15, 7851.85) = 1.09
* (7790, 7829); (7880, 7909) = 1.06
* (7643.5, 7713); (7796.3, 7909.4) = 0.97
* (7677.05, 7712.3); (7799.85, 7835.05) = 0.98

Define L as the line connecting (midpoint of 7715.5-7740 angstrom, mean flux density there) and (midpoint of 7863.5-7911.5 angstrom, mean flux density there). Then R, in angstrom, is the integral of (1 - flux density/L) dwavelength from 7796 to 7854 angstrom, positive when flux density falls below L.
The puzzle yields 3.3 angstrom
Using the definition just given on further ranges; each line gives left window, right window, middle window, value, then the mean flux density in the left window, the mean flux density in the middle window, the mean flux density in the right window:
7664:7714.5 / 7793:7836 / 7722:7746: -0.63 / 0.807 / 0.811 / 0.758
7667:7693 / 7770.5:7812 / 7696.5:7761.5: 2.76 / 0.813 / 0.753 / 0.751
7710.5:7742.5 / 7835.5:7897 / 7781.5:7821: -0.16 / 0.789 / 0.757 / 0.724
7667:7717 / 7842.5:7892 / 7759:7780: 1.53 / 0.802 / 0.709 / 0.718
